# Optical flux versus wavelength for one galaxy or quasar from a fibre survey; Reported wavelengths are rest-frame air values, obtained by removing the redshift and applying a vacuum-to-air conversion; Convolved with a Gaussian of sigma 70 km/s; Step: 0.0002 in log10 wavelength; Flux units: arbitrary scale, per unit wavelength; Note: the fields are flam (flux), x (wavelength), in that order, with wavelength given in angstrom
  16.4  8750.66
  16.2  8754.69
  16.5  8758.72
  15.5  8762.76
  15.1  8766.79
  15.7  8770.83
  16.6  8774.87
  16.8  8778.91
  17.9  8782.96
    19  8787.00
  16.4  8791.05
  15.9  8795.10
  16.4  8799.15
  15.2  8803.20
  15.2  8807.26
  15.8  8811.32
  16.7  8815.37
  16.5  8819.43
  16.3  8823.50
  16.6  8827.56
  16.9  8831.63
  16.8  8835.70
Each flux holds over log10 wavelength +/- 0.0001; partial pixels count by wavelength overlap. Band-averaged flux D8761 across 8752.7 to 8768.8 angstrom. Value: 15.8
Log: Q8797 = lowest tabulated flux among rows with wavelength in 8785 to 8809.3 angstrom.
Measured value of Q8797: 15.2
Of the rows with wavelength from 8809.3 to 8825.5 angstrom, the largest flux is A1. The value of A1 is 16.7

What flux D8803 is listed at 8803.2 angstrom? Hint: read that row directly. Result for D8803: 15.2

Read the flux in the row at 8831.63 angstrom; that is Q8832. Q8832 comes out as 16.9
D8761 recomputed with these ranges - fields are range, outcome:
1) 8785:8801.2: 16.9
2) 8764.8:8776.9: 15.8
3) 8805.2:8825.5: 16.1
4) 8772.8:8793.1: 17.3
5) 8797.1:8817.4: 15.9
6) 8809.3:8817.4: 16.3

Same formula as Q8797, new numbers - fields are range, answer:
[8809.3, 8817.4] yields 15.8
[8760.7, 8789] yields 15.1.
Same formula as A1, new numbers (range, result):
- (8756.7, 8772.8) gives 16.5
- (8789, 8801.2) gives 16.4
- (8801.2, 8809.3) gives 15.2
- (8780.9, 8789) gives 19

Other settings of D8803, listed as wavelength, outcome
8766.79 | 15.1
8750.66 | 16.4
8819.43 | 16.5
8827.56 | 16.6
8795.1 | 15.9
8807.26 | 15.2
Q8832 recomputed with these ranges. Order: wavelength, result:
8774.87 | 16.6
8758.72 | 16.5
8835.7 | 16.8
